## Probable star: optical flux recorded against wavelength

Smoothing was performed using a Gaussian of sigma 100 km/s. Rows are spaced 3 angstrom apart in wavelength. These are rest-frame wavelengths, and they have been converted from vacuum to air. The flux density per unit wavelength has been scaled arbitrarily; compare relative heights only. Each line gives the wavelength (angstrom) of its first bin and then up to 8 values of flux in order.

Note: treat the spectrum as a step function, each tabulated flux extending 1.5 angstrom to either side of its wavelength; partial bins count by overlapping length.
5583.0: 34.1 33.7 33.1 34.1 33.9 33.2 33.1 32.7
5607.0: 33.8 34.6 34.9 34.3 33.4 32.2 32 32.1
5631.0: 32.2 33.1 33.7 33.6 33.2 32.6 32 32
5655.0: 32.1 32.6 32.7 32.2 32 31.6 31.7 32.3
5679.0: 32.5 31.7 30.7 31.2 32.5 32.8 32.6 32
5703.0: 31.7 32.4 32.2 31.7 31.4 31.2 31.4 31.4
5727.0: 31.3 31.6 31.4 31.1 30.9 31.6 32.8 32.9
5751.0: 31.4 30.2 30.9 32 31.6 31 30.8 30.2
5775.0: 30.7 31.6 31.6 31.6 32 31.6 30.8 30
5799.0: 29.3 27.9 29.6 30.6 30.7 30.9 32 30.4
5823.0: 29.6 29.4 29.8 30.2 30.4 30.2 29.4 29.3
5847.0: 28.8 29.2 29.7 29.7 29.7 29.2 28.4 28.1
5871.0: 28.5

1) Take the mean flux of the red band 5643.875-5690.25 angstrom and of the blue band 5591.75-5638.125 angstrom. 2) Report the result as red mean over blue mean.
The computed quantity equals 0.96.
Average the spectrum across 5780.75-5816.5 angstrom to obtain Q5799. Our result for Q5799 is 30.6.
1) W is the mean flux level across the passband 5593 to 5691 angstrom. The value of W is 32.7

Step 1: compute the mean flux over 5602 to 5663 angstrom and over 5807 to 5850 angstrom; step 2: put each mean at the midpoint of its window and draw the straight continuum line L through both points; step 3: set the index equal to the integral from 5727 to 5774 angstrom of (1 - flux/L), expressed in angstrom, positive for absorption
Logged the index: -0.2 angstrom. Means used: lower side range 33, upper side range 30.1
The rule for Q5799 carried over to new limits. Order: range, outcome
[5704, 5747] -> 31.6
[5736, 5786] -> 31.4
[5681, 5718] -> 31.9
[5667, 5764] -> 31.7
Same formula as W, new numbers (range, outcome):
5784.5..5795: 31.4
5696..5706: 32.1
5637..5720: 32.1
